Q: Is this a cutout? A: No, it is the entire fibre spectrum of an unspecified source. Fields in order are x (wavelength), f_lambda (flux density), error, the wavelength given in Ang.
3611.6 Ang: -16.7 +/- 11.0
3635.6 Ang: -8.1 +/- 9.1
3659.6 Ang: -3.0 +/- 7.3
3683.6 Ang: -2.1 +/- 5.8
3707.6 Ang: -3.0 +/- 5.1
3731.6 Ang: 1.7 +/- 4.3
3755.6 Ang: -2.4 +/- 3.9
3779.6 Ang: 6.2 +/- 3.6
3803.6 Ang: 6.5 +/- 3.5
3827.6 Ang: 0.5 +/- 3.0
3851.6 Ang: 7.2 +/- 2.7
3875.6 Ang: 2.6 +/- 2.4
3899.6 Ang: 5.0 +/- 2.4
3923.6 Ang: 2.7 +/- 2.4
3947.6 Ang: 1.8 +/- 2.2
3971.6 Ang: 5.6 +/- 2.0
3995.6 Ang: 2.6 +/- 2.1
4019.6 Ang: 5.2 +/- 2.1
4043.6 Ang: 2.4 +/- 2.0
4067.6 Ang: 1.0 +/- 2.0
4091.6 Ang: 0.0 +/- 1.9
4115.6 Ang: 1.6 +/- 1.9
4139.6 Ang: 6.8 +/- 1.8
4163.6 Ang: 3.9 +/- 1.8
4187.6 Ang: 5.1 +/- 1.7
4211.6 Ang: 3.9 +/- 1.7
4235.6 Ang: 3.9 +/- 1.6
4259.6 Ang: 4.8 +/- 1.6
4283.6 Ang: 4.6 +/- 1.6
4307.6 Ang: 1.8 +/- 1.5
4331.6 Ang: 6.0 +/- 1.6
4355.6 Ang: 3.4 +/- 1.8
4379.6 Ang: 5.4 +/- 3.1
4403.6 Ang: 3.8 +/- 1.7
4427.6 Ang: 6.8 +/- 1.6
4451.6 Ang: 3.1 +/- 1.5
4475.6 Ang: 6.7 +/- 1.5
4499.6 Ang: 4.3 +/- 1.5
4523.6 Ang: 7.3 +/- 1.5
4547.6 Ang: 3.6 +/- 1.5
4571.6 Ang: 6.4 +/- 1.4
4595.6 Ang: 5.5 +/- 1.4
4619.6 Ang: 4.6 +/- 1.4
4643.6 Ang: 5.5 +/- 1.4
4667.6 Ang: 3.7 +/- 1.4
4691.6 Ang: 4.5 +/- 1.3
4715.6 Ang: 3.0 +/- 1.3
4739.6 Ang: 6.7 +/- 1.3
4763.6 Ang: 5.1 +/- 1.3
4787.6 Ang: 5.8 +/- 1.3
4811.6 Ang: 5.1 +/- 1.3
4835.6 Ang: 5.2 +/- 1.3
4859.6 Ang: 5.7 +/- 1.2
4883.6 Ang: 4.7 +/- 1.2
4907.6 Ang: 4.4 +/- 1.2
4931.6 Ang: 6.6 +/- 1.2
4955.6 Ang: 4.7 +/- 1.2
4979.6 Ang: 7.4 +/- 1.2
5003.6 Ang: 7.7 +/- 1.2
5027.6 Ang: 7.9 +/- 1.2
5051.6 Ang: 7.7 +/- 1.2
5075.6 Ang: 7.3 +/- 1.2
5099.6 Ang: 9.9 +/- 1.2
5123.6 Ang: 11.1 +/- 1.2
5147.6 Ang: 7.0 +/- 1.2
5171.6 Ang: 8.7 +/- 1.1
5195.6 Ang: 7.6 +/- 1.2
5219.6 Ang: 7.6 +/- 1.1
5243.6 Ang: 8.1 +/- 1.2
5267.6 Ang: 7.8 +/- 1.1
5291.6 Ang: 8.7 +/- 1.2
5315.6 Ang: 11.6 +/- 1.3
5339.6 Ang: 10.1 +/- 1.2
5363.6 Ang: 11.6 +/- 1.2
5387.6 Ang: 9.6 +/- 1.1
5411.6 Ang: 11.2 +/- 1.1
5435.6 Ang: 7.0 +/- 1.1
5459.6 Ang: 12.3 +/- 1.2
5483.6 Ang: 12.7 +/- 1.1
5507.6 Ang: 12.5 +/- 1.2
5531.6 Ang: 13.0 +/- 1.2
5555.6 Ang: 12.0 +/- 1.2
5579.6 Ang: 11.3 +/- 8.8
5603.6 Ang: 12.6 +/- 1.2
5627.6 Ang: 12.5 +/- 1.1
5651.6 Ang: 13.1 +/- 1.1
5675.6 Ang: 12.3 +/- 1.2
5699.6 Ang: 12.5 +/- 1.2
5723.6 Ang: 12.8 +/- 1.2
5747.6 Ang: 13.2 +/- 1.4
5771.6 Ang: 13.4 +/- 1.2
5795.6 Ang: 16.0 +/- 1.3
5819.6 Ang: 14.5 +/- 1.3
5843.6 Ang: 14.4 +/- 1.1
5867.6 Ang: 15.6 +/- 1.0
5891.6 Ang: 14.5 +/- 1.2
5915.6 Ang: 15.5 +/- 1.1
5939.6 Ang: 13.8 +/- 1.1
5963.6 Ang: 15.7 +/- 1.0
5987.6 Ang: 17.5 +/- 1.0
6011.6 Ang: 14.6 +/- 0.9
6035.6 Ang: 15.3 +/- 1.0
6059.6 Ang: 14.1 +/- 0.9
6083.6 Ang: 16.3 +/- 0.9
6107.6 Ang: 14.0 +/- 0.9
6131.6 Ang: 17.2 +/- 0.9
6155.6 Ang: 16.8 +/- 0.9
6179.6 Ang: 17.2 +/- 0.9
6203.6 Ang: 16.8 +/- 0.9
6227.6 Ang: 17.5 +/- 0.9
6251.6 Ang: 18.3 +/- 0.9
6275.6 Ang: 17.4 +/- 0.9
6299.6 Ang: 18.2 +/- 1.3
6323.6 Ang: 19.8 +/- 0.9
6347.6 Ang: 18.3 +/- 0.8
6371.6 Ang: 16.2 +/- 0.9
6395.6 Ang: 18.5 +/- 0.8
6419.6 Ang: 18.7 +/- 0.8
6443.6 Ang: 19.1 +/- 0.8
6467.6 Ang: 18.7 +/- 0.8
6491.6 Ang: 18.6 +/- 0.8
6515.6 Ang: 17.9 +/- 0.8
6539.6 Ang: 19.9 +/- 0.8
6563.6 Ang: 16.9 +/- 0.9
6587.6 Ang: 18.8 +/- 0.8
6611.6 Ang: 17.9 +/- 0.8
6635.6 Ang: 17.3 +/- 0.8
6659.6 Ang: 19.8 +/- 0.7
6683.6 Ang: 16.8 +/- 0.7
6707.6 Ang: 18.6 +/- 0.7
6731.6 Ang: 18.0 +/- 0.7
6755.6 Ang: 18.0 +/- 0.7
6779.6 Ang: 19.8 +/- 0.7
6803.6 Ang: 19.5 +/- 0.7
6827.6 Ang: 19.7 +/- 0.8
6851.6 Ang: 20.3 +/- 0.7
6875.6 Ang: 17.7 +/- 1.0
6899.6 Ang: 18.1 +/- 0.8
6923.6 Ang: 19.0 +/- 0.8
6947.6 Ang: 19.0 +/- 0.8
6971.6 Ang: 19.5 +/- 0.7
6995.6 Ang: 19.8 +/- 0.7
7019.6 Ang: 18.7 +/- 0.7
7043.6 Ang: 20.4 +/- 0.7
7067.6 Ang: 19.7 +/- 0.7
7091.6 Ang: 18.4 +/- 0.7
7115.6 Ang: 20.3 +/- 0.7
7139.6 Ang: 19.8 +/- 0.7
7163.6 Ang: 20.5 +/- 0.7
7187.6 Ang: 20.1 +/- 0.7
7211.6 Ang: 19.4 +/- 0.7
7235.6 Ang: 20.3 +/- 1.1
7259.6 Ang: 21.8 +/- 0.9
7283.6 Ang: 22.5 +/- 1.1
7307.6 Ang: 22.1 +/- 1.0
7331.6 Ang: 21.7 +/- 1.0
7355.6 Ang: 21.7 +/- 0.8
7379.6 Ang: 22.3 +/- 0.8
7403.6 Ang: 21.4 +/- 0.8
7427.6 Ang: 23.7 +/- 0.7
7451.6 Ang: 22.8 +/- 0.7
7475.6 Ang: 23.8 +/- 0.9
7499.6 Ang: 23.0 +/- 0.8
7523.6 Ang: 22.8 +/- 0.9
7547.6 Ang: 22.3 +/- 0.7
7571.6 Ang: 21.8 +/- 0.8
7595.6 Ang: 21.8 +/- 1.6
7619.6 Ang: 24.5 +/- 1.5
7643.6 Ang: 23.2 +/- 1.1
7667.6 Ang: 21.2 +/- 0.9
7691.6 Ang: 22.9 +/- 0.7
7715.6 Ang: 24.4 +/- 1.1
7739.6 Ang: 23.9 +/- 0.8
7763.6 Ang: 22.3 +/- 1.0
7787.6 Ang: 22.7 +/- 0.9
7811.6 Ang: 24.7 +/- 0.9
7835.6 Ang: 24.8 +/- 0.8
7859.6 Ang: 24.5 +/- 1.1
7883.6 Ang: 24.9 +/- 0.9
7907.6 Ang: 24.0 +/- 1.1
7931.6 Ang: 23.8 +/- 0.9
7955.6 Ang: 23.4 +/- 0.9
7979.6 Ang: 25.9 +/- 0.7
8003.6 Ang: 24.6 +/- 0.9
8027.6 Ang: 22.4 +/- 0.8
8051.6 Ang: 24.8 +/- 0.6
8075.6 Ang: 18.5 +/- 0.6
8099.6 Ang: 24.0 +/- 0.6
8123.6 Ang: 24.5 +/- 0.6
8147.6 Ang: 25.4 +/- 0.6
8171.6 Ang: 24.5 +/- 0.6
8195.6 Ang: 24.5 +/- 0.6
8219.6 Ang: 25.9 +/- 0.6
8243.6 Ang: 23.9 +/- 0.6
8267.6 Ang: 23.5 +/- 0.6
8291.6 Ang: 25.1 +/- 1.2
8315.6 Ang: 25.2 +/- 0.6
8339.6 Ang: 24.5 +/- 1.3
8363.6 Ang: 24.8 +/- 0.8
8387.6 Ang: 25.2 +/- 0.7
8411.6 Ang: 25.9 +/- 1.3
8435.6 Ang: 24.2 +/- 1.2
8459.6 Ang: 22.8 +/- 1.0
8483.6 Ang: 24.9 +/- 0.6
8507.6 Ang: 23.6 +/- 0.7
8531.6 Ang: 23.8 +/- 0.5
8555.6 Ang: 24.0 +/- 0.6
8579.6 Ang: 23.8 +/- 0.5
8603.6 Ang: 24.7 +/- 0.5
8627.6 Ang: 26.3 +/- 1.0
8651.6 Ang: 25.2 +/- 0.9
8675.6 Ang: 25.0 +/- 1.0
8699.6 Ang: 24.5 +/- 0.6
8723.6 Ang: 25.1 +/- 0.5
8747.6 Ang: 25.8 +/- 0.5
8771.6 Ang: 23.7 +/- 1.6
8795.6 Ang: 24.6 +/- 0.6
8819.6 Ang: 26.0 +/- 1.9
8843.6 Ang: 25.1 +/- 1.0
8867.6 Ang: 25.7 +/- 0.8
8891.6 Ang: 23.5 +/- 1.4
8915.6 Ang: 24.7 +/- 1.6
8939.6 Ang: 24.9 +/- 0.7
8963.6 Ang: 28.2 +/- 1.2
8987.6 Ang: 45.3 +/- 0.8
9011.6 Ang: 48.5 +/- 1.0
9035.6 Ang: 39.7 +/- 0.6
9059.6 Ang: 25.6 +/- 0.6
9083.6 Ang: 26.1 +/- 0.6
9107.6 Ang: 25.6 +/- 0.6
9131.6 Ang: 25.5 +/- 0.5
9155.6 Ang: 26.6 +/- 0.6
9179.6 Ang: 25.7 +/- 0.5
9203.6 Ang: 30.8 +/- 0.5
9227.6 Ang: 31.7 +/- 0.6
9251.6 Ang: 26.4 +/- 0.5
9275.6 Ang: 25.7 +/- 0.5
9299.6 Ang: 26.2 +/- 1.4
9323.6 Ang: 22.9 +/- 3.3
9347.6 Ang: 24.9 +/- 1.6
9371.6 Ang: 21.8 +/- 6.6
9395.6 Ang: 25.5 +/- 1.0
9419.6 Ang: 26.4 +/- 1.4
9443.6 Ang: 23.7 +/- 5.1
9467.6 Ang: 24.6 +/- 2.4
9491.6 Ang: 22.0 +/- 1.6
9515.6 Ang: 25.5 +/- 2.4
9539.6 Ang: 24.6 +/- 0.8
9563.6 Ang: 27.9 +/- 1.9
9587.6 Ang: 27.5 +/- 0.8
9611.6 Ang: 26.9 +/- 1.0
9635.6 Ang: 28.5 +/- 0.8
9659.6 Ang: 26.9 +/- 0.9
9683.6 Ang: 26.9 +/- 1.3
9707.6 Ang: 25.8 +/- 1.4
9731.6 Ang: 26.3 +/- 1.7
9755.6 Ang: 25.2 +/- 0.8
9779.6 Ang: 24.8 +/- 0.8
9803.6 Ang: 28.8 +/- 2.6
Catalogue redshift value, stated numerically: 0.37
